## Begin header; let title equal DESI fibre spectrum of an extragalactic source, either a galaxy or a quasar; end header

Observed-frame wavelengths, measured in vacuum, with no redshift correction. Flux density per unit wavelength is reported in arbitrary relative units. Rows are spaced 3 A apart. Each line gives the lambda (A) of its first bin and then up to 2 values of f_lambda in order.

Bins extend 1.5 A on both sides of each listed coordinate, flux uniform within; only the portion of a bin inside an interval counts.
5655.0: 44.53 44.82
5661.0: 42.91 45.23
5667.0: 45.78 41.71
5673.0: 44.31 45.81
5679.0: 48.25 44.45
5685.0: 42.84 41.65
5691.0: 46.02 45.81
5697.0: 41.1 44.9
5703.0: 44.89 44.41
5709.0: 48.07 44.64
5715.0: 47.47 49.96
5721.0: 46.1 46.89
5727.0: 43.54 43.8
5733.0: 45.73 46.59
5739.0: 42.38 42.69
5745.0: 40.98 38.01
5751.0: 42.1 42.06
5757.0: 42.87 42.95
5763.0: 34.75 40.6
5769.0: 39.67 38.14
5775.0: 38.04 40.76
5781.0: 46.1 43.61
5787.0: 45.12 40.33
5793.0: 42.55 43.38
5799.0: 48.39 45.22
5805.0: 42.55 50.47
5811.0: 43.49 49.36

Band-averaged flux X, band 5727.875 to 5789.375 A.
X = 41.8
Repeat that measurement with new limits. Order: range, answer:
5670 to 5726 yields 45.3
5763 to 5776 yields 38.7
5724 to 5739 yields 44.9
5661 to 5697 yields 44.5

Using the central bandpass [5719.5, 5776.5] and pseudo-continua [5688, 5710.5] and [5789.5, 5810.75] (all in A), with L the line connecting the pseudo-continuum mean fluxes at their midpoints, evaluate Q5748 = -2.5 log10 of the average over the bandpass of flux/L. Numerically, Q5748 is 0.071 mag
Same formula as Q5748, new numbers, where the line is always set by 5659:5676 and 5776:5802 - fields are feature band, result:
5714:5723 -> -0.09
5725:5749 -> 0.02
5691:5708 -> -0.01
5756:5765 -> 0.10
